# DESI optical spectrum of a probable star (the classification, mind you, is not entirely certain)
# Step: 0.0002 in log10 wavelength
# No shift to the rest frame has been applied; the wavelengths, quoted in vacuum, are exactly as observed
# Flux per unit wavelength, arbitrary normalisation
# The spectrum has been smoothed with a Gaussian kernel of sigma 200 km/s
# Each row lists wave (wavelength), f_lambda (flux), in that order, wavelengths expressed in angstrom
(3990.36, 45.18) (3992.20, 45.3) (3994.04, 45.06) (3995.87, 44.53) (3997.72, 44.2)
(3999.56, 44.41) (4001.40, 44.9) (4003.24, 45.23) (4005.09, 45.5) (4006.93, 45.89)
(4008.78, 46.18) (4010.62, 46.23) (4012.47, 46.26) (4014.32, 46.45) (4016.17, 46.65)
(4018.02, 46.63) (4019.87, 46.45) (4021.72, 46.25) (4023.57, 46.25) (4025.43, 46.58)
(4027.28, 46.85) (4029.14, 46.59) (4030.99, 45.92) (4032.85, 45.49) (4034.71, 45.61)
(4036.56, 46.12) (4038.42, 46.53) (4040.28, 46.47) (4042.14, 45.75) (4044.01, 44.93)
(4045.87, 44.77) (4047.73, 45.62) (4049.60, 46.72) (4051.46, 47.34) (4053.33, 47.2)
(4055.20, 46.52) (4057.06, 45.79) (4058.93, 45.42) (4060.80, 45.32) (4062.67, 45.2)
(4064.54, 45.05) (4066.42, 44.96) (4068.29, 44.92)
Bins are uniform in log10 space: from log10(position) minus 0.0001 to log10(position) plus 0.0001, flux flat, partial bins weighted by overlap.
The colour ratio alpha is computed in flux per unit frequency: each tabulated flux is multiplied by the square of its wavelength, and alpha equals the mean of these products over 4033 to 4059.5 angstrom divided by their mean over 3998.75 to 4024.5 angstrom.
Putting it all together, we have 1.0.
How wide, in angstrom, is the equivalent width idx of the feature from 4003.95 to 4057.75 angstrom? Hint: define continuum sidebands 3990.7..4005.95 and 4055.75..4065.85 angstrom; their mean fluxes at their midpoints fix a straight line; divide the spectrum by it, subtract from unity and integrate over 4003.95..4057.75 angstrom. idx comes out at -1.2 angstrom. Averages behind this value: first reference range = 44.9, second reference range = 45.4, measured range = 46.2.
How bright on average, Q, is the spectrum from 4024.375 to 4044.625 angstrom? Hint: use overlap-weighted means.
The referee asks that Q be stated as 46.1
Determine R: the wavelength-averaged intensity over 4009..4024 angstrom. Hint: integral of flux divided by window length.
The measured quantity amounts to 46.4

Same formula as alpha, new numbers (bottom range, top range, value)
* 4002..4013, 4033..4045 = 1.02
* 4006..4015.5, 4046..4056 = 1.03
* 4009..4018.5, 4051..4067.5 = 1.01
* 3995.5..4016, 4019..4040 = 1.03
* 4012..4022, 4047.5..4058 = 1.02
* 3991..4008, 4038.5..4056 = 1.05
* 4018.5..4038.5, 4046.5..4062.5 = 1.01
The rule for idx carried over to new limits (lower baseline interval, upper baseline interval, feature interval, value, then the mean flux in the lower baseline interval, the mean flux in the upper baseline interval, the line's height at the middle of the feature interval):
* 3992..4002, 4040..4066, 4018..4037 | -0.4 angstrom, 44.7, 45.8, 45.3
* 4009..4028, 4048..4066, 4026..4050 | 0.1 angstrom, 46.5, 46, 46.2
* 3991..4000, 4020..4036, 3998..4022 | -0.3 angstrom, 44.7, 46.2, 45.4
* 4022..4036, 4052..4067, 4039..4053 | 0.0 angstrom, 46.2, 45.7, 45.9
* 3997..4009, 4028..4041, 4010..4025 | -0.3 angstrom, 45.2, 46.1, 45.6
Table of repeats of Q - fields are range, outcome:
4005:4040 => 46.3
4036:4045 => 45.9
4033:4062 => 46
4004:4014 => 46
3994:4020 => 45.6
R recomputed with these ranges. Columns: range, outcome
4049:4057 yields 46.9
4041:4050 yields 45.5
